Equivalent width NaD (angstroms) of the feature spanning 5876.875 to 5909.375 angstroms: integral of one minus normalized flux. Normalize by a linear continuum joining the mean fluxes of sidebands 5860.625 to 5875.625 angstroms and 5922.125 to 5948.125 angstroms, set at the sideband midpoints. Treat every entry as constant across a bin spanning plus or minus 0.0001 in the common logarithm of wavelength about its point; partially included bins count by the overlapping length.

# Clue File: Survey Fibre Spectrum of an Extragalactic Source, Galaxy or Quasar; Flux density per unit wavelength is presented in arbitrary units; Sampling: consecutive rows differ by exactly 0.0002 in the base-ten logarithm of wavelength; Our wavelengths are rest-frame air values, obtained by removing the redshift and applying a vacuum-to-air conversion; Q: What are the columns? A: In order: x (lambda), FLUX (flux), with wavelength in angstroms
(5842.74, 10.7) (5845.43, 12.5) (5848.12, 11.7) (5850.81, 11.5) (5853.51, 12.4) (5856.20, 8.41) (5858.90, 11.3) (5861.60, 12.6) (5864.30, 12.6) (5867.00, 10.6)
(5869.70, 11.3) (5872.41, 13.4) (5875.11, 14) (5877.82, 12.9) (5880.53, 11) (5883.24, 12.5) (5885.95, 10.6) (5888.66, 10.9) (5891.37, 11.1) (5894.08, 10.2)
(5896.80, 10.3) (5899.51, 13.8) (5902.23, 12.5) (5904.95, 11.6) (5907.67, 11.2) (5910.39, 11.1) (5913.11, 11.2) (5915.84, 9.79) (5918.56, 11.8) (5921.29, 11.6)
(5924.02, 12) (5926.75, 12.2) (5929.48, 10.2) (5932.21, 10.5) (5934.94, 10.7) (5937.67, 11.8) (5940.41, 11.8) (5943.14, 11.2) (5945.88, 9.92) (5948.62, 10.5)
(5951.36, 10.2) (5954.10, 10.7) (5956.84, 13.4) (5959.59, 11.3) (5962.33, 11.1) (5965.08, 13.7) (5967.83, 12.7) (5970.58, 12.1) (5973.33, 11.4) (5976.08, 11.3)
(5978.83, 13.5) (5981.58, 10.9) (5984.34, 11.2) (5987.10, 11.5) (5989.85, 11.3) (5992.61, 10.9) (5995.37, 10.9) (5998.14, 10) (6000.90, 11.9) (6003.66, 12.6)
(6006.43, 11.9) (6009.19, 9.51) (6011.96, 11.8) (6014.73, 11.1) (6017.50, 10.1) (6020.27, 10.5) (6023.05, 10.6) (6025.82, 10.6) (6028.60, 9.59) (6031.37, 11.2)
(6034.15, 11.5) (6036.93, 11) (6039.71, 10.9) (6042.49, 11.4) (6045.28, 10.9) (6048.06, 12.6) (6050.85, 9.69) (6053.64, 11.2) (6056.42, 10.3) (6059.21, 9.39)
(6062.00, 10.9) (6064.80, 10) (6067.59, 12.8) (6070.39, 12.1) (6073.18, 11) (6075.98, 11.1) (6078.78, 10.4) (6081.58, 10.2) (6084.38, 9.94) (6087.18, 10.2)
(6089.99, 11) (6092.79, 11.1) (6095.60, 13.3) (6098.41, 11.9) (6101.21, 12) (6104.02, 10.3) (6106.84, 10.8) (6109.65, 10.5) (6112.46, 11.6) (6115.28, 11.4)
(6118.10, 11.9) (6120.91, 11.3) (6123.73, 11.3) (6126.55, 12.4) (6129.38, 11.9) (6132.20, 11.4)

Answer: 1.0 angstroms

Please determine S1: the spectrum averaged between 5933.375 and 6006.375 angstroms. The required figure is 11.5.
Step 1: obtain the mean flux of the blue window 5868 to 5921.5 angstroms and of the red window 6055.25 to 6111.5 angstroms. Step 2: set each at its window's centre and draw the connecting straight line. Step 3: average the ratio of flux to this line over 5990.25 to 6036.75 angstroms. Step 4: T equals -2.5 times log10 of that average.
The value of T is 0.028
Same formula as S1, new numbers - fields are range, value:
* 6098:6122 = 11.3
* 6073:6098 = 10.9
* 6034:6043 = 11.1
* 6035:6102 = 11.1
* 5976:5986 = 11.8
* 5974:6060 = 11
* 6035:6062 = 10.8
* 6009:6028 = 10.6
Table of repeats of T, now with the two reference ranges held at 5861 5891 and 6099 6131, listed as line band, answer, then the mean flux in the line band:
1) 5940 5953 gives 0.11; 10.6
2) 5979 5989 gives 0.02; 11.5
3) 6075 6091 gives 0.10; 10.4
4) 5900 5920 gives 0.05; 11.4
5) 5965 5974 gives -0.06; 12.4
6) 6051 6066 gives 0.12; 10.3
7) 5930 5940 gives 0.08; 11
